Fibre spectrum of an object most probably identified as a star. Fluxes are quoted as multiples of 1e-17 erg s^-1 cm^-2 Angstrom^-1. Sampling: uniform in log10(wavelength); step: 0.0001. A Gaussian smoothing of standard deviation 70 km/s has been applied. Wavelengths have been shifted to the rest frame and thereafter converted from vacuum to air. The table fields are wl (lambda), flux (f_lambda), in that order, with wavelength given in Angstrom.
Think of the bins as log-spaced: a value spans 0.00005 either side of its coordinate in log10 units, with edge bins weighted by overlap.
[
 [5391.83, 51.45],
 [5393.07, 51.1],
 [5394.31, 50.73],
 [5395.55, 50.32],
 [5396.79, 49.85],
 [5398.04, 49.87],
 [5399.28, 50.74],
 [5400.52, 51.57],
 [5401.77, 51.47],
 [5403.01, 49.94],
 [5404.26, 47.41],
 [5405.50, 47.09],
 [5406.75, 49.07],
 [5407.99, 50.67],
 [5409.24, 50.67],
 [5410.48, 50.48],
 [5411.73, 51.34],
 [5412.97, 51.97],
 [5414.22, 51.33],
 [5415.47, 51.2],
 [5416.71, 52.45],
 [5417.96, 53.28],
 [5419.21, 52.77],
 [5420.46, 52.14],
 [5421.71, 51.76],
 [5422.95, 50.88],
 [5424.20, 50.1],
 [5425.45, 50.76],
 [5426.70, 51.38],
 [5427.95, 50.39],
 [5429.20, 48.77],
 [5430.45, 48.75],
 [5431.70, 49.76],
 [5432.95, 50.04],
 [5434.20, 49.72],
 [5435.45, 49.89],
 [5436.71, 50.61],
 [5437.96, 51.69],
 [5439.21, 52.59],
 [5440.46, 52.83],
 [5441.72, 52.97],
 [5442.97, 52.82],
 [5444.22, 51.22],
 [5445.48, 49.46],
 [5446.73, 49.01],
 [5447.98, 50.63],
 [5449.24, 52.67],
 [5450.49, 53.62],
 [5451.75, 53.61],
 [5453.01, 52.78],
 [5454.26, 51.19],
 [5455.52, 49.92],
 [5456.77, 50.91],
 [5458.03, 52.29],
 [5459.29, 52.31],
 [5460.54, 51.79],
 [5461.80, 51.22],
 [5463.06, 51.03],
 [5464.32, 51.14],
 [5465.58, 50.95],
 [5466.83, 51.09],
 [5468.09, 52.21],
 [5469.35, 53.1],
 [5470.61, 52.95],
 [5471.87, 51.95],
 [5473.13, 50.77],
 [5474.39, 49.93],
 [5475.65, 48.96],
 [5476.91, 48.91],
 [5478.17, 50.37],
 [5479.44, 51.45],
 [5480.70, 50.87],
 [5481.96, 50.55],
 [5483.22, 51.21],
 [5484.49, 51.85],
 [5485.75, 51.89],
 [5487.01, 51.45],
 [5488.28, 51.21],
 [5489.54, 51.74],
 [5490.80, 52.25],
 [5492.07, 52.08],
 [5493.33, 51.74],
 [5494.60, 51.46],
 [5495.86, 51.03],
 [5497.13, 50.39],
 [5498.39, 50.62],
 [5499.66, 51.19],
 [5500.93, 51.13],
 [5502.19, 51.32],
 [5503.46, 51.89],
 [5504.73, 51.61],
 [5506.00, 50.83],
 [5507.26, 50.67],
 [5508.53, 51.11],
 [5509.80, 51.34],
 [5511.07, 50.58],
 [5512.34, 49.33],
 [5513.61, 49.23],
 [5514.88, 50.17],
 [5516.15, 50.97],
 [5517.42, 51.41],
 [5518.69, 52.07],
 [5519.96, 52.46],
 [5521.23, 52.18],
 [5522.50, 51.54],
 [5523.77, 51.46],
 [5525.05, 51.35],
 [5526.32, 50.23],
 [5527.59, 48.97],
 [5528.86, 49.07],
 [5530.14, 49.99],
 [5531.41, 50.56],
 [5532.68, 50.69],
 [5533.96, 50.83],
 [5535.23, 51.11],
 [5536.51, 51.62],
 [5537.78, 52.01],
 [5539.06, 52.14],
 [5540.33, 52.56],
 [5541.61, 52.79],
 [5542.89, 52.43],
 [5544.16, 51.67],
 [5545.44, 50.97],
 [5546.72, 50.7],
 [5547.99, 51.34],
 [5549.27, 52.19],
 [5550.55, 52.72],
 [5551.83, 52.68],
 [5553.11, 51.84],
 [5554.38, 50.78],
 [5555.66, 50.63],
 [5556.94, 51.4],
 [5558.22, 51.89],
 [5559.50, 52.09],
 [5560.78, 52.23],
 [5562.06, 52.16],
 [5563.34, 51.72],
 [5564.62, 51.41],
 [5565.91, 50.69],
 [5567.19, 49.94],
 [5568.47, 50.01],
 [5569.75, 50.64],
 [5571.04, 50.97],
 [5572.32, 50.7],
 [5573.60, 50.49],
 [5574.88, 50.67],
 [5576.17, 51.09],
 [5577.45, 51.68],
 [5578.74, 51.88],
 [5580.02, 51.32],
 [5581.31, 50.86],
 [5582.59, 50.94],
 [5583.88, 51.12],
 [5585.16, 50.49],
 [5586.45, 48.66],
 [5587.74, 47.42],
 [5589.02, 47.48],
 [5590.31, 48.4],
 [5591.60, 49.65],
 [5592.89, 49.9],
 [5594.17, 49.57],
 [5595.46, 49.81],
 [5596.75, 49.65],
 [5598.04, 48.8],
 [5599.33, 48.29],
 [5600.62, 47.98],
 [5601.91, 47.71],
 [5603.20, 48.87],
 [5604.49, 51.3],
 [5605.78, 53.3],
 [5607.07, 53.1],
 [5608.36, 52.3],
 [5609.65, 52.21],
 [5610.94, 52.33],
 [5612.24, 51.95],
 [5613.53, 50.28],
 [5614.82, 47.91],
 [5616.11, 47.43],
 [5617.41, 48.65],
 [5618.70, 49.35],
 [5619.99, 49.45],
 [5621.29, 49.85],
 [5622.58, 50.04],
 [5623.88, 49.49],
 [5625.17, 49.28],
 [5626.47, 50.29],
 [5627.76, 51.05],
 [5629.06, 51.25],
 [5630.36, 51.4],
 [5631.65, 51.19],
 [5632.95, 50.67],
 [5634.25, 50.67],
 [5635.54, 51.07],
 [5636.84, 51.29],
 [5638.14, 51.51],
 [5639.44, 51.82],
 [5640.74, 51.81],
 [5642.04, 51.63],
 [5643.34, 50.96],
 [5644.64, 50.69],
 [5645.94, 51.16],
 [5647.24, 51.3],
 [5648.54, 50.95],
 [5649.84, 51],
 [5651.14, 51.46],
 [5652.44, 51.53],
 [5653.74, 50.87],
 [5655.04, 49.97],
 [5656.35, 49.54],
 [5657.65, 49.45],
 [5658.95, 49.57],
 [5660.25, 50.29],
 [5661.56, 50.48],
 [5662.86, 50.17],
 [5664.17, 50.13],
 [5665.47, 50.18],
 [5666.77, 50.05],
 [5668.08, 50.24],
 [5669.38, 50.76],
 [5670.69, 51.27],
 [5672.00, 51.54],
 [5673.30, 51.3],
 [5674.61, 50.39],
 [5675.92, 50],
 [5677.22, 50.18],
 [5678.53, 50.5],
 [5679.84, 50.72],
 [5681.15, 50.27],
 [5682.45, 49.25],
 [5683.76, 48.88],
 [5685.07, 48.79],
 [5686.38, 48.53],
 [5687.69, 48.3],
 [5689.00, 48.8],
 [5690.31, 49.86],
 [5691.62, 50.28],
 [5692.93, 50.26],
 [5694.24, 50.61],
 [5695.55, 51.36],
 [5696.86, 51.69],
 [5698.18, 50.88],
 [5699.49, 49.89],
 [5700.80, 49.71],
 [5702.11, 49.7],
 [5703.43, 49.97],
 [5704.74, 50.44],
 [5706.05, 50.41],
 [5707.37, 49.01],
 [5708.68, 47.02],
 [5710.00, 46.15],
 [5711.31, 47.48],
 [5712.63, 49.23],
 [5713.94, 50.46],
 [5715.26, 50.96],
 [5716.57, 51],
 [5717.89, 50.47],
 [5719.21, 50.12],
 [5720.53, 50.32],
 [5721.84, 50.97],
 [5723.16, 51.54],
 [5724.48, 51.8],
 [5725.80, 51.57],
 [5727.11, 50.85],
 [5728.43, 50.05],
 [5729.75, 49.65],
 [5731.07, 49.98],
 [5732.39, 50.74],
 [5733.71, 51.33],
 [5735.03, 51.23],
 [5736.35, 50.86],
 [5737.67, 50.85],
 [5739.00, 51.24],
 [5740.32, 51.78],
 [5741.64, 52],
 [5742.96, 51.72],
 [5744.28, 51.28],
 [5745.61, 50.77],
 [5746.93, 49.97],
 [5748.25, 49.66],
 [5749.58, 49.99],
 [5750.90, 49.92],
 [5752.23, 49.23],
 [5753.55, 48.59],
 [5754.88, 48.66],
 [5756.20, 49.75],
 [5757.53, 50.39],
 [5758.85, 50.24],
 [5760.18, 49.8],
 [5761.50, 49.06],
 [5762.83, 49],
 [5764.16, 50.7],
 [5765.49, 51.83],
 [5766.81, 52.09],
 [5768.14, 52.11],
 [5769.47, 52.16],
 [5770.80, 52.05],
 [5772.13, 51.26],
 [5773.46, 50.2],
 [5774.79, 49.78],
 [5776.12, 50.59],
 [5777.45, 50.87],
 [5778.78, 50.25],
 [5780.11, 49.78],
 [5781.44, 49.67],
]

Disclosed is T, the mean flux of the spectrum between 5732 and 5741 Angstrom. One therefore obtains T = 51.1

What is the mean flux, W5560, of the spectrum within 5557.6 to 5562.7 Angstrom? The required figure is 52.1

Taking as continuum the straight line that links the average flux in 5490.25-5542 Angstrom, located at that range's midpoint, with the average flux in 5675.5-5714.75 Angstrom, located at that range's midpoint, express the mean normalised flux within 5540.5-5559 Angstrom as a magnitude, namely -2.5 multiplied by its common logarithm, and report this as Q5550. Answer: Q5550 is -0.02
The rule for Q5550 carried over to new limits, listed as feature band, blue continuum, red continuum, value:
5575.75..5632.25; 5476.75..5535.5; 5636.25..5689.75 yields 0.01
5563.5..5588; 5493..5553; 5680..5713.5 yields 0.00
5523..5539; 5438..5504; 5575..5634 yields 0.00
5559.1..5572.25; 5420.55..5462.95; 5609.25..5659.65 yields -0.01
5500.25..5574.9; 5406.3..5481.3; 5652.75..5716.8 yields -0.01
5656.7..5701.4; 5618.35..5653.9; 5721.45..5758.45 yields 0.01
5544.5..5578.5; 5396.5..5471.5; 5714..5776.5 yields -0.01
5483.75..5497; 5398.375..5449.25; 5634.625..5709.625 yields -0.02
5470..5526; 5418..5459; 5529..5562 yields 0.01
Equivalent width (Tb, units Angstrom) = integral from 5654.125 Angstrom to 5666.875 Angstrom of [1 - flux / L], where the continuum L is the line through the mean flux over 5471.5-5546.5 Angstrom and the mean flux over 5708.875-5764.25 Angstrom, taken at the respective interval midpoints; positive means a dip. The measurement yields 0.13 Angstrom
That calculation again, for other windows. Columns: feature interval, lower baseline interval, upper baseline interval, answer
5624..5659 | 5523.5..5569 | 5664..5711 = -0.35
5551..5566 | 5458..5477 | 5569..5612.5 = -0.32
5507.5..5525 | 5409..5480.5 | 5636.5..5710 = -0.04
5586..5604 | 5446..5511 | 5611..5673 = 0.71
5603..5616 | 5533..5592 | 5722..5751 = -0.07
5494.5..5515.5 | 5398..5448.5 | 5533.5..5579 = 0.16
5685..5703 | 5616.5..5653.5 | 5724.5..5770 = 0.25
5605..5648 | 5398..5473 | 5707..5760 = -0.22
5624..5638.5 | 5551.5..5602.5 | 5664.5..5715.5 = -0.20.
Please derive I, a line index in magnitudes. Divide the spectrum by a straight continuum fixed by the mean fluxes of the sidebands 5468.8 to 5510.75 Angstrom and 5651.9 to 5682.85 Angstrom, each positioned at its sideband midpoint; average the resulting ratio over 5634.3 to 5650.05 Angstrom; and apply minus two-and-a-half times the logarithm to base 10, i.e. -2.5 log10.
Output -0.02 mag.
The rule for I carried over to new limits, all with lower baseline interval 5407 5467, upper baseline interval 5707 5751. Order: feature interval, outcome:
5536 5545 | -0.03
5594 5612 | 0.01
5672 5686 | 0.01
